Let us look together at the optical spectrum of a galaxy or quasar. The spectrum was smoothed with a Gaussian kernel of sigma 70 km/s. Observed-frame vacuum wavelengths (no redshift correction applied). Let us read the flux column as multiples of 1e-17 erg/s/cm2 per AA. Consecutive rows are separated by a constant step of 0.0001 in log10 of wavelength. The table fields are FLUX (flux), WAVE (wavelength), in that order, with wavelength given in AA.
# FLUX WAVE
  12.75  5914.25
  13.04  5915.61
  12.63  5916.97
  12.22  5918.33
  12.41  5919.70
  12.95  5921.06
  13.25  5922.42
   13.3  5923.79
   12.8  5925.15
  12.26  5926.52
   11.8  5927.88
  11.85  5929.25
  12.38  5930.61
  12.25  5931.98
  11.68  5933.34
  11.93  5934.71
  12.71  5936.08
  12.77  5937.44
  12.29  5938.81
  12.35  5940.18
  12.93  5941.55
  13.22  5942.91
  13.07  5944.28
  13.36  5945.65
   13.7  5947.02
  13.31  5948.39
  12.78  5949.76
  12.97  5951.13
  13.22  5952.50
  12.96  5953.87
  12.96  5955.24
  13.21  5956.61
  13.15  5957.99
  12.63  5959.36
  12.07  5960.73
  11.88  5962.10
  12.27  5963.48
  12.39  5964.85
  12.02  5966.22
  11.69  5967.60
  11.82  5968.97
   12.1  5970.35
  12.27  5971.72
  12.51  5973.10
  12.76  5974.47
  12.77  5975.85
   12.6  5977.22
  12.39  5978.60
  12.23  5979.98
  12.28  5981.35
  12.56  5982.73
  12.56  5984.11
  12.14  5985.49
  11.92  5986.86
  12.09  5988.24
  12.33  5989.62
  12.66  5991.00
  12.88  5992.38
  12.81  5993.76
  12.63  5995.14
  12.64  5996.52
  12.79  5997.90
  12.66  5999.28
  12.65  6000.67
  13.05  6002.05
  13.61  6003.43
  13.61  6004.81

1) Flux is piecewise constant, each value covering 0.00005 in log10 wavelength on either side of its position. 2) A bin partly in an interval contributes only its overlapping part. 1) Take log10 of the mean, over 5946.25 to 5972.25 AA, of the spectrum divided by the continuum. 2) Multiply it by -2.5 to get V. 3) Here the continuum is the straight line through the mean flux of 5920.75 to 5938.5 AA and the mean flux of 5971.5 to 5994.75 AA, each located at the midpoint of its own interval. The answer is -0.013 mag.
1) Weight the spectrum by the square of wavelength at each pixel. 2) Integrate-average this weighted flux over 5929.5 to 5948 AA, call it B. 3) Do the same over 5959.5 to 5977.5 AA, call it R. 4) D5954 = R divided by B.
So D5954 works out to 0.98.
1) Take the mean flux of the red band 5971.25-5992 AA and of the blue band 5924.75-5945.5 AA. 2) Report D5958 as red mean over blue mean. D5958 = 1.00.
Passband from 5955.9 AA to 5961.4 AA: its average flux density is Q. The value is 12.8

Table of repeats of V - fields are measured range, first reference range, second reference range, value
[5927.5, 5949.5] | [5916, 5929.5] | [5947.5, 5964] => 0.01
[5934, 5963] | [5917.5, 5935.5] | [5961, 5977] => -0.04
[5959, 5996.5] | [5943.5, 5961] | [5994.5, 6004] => 0.05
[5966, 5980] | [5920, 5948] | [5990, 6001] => 0.03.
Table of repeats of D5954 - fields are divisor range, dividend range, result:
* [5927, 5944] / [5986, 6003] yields 1.04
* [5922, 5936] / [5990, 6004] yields 1.06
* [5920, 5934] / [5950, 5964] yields 1.03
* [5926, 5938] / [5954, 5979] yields 1.03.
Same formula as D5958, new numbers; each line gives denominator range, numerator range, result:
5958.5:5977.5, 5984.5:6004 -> 1.03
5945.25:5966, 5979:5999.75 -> 0.97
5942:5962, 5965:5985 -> 0.95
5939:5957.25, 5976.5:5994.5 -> 0.95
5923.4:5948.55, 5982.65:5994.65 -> 0.99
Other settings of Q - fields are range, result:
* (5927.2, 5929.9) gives 11.8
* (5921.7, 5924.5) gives 13.3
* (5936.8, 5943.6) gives 12.7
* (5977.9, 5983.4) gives 12.4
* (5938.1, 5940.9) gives 12.3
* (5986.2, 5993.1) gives 12.4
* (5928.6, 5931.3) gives 12.1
